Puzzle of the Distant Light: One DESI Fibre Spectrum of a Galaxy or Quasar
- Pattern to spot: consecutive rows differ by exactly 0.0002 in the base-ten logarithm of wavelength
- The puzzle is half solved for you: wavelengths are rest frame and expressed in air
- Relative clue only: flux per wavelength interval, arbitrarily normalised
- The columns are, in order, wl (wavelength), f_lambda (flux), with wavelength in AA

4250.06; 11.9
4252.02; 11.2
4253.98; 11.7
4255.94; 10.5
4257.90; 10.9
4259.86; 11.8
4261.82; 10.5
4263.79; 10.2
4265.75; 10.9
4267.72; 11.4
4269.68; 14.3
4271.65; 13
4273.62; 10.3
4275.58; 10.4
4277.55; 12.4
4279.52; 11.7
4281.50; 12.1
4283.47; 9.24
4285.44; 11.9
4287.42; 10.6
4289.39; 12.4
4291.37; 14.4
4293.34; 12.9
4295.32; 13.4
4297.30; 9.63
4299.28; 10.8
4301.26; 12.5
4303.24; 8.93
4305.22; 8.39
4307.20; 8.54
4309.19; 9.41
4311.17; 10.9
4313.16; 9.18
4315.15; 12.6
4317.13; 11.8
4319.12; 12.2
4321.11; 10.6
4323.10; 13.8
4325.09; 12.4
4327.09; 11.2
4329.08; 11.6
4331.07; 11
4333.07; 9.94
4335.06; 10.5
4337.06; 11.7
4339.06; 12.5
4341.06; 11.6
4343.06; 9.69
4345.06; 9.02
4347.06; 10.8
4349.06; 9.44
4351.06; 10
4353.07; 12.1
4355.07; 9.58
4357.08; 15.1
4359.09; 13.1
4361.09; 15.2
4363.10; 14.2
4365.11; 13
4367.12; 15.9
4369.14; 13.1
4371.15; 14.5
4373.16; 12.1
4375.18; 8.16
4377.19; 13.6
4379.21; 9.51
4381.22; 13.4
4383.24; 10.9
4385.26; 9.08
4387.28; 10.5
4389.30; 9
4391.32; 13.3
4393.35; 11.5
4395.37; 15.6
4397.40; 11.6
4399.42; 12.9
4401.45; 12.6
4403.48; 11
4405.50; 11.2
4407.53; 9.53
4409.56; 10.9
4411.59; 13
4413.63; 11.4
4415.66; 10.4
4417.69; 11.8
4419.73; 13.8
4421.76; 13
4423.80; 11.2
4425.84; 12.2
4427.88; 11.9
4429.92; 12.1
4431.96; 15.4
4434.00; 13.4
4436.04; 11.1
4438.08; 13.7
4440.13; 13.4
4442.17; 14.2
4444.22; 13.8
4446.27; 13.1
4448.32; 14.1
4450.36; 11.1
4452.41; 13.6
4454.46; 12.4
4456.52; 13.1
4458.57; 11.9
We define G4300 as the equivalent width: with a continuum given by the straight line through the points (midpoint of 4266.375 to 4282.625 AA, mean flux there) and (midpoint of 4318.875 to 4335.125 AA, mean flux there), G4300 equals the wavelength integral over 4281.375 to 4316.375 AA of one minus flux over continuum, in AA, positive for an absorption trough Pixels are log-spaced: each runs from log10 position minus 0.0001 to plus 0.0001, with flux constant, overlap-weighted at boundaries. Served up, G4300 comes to 2.2 AA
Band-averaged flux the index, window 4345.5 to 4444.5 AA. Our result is 12.2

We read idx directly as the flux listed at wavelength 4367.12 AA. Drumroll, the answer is 15.9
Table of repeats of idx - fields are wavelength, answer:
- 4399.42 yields 12.9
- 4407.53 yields 9.53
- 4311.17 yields 10.9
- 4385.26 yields 9.08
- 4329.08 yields 11.6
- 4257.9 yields 10.9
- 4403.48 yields 11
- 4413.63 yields 11.4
